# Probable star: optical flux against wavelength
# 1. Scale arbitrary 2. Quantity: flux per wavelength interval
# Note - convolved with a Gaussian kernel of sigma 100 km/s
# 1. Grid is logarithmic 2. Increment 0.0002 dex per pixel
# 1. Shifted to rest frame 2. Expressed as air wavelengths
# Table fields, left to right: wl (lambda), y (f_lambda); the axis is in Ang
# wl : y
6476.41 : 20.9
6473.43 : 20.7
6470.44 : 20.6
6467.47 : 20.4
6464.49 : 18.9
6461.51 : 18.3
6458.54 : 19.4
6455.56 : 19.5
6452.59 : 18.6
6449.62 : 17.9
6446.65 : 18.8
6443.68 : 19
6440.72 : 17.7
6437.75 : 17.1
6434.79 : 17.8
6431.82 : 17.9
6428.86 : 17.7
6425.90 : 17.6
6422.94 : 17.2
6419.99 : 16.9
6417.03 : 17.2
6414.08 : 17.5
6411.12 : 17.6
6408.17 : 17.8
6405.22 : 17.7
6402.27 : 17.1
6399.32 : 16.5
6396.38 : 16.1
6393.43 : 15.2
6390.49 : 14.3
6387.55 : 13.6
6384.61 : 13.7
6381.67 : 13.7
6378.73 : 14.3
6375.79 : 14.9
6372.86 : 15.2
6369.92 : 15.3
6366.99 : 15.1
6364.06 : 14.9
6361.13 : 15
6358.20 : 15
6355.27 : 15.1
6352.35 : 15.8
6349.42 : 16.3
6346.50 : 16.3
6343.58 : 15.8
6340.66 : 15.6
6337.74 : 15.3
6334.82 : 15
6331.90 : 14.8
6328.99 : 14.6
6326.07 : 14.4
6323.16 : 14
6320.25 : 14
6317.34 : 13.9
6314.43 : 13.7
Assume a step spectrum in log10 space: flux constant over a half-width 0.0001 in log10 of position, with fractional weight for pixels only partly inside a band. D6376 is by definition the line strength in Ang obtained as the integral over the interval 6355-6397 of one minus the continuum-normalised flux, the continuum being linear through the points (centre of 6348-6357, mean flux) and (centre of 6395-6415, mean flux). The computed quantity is 4.2 Ang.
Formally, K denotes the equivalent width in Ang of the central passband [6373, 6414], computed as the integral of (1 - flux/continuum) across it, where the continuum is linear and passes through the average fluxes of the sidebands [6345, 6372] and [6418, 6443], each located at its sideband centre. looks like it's 2.1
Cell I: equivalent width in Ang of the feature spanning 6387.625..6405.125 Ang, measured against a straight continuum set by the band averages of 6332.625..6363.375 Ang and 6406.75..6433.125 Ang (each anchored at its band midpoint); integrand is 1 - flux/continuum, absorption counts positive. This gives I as 1.1 Ang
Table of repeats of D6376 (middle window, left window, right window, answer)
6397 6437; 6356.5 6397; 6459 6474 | -1.1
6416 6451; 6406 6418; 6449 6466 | 0.8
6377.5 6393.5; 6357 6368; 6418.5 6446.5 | 1.9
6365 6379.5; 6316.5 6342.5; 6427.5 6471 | 1.0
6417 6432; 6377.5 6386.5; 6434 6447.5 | -0.4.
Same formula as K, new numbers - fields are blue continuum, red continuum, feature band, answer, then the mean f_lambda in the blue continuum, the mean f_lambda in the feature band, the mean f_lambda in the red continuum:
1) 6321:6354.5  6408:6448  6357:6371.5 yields 0.8 Ang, 15.2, 15.1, 17.7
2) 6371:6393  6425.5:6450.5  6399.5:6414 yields -1.4 Ang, 14.3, 17.4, 18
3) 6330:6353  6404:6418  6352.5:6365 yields 0.8 Ang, 15.6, 15.1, 17.6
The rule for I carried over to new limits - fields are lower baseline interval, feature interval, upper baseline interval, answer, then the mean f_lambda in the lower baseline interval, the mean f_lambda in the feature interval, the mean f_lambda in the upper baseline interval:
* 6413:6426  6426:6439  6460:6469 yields 0.1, 17.2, 17.6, 19.2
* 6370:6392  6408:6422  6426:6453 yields -0.8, 14.3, 17.4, 18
